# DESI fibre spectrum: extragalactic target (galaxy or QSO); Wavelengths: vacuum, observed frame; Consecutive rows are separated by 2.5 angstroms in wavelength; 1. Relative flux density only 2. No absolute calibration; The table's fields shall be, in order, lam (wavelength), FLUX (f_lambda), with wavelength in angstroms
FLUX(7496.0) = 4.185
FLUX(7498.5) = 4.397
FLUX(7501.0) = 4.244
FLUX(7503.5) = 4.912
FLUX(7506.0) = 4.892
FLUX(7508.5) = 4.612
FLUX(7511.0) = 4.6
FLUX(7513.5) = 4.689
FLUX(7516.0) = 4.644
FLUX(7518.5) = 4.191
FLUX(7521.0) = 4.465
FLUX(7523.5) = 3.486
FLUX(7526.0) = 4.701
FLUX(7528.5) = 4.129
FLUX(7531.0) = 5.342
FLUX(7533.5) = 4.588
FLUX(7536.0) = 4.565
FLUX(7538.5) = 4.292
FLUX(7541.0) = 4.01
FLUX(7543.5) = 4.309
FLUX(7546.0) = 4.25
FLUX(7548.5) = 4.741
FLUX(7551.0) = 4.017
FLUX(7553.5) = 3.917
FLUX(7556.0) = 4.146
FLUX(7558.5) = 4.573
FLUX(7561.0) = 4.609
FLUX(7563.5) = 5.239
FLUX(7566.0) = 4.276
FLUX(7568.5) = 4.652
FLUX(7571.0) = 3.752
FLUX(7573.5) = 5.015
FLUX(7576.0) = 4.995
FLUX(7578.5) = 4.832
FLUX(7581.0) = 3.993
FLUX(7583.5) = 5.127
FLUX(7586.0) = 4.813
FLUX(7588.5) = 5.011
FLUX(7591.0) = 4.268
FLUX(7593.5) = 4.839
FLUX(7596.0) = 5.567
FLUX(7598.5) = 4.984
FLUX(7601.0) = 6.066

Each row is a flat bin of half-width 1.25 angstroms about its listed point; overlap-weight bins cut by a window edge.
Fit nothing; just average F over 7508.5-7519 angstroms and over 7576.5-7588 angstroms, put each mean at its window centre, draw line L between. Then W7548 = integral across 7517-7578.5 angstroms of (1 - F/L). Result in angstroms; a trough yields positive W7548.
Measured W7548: 2.8 angstroms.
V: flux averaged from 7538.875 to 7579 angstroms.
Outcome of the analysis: 4.45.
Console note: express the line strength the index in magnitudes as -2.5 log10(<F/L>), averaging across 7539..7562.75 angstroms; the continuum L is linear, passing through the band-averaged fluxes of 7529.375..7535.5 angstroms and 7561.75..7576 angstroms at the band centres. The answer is 0.10 mag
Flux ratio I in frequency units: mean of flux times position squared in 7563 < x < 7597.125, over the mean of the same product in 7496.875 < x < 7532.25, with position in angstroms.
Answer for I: 1.1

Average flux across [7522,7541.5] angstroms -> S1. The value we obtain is 4.4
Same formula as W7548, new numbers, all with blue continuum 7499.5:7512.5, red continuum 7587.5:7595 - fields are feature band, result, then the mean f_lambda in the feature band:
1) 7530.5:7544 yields 0.6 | 4.48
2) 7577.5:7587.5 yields 0.0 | 4.7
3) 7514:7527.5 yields 1.0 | 4.32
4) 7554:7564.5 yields 0.3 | 4.58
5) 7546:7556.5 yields 1.1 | 4.21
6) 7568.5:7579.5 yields 0.2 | 4.64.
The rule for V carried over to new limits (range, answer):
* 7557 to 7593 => 4.65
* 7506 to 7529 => 4.43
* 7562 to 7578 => 4.66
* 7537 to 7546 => 4.22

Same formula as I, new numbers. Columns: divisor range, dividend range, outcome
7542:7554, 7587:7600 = 1.18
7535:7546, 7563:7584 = 1.09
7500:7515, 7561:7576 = 1.01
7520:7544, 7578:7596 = 1.10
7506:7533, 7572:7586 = 1.08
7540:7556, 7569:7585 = 1.11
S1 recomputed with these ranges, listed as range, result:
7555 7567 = 4.58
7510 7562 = 4.39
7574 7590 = 4.8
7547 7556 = 4.21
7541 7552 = 4.3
